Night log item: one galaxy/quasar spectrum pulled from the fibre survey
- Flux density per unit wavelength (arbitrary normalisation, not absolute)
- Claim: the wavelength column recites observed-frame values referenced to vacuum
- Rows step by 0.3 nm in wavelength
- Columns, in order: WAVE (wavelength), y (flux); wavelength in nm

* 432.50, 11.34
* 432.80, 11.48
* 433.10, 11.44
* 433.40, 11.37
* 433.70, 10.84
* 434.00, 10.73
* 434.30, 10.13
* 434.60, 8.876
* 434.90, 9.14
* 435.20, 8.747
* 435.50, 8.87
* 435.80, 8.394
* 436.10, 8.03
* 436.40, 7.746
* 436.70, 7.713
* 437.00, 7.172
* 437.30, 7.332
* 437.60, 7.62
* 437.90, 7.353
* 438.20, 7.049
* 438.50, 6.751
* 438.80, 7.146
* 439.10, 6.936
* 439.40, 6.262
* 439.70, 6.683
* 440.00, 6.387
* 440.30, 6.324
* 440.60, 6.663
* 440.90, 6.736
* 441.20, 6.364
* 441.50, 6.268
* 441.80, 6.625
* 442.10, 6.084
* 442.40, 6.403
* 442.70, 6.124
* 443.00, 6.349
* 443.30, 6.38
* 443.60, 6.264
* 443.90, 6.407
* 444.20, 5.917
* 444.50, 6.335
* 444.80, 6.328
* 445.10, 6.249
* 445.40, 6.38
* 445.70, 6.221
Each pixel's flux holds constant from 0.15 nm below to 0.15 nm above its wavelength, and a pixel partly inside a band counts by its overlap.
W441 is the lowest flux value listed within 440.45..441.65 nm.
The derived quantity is 6.268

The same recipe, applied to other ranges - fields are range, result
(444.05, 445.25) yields 5.917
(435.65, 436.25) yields 8.03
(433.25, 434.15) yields 10.73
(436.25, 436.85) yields 7.713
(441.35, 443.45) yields 6.084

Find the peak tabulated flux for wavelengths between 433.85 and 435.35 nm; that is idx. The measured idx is 10.73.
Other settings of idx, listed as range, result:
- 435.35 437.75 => 8.87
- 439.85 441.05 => 6.736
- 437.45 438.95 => 7.62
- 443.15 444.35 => 6.407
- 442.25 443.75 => 6.403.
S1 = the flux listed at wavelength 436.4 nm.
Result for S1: 7.746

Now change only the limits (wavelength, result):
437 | 7.172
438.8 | 7.146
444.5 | 6.335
